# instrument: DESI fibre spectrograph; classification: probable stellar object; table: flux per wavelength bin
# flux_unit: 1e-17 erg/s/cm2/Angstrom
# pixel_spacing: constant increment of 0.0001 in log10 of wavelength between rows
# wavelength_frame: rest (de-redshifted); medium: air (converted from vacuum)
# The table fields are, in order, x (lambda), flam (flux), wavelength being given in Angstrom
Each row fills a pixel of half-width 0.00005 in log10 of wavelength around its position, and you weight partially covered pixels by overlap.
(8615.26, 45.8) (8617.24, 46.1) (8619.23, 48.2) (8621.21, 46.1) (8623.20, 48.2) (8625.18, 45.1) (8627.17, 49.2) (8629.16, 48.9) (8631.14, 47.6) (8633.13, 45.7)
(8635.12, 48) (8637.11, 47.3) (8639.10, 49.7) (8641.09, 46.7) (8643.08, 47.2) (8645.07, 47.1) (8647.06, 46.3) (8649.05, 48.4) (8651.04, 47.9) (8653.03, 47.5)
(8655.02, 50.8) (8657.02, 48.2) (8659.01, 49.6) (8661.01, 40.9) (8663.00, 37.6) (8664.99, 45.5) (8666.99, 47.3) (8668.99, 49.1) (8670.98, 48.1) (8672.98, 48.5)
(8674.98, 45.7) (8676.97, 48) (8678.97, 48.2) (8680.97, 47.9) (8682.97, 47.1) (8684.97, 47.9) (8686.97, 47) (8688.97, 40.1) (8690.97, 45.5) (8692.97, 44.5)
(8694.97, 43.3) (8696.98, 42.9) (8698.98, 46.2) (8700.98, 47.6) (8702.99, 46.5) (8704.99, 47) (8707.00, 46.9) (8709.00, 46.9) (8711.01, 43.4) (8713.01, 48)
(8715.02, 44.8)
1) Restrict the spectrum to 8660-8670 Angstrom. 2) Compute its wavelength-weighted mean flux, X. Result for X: 44.1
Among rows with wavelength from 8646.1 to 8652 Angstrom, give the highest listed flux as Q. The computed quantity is 48.4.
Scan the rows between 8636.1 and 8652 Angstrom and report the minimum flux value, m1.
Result 46.3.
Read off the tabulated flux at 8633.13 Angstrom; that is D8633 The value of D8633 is 45.7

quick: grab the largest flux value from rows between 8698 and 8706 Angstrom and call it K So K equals 47.6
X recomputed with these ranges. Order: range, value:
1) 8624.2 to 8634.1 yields 47.3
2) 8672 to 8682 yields 47.7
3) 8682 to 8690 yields 45.5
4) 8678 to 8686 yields 47.8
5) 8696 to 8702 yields 45.6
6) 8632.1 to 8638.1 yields 47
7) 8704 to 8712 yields 46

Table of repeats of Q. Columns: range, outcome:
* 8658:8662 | 49.6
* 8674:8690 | 48.2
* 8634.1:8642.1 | 49.7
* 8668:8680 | 49.1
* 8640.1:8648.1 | 47.2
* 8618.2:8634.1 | 49.2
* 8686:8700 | 47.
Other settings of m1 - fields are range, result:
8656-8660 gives 48.2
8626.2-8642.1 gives 45.7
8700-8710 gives 46.5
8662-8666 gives 37.6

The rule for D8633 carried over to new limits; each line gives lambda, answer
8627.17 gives 49.2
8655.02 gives 50.8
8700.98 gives 47.6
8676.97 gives 48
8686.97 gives 47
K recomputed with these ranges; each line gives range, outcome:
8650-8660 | 50.8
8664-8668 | 47.3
